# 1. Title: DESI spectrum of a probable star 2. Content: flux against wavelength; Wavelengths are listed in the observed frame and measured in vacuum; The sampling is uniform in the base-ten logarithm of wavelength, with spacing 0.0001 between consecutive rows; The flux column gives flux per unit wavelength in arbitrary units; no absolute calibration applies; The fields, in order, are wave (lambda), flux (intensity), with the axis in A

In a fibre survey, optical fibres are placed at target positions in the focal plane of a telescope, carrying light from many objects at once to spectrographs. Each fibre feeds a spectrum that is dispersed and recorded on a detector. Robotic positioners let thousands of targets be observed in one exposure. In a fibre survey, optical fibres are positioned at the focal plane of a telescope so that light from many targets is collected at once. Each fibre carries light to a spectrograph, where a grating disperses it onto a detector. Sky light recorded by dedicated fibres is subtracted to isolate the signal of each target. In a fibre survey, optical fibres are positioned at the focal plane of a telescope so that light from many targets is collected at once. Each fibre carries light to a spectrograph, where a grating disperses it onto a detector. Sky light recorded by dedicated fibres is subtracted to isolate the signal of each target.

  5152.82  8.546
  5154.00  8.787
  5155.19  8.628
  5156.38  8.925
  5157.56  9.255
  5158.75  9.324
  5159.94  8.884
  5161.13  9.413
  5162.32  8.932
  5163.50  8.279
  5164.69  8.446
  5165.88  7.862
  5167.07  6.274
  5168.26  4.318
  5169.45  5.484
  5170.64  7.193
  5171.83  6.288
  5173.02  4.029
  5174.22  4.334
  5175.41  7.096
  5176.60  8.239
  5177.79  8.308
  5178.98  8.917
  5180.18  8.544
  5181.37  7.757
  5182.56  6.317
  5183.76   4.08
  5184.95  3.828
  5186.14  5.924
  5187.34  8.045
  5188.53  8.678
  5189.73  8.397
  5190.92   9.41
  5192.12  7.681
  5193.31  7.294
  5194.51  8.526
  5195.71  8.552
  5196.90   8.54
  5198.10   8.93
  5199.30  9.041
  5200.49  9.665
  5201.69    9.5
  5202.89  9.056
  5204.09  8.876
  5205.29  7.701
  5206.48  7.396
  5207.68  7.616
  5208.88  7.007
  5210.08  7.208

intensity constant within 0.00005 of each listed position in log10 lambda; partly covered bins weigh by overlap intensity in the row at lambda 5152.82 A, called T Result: 8.546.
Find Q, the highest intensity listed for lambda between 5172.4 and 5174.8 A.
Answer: 4.334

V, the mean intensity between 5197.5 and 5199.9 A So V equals 9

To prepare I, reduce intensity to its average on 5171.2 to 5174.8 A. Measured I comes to 4.9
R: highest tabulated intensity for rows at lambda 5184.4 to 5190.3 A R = 8.678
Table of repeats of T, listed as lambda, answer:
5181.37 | 7.757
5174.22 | 4.334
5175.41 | 7.096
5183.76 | 4.08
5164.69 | 8.446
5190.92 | 9.41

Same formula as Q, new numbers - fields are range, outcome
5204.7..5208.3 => 7.701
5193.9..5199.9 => 9.041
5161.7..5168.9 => 8.932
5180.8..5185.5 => 7.757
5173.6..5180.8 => 8.917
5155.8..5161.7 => 9.413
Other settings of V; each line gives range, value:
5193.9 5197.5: 8.53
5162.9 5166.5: 8.2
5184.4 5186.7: 4.89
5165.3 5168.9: 6.14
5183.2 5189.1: 6.12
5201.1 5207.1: 8.5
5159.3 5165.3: 8.8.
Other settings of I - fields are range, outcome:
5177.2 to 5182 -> 8.37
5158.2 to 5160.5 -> 9.1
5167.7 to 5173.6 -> 5.48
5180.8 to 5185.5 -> 5.5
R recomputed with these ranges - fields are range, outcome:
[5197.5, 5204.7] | 9.665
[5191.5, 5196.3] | 8.552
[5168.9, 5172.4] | 7.193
